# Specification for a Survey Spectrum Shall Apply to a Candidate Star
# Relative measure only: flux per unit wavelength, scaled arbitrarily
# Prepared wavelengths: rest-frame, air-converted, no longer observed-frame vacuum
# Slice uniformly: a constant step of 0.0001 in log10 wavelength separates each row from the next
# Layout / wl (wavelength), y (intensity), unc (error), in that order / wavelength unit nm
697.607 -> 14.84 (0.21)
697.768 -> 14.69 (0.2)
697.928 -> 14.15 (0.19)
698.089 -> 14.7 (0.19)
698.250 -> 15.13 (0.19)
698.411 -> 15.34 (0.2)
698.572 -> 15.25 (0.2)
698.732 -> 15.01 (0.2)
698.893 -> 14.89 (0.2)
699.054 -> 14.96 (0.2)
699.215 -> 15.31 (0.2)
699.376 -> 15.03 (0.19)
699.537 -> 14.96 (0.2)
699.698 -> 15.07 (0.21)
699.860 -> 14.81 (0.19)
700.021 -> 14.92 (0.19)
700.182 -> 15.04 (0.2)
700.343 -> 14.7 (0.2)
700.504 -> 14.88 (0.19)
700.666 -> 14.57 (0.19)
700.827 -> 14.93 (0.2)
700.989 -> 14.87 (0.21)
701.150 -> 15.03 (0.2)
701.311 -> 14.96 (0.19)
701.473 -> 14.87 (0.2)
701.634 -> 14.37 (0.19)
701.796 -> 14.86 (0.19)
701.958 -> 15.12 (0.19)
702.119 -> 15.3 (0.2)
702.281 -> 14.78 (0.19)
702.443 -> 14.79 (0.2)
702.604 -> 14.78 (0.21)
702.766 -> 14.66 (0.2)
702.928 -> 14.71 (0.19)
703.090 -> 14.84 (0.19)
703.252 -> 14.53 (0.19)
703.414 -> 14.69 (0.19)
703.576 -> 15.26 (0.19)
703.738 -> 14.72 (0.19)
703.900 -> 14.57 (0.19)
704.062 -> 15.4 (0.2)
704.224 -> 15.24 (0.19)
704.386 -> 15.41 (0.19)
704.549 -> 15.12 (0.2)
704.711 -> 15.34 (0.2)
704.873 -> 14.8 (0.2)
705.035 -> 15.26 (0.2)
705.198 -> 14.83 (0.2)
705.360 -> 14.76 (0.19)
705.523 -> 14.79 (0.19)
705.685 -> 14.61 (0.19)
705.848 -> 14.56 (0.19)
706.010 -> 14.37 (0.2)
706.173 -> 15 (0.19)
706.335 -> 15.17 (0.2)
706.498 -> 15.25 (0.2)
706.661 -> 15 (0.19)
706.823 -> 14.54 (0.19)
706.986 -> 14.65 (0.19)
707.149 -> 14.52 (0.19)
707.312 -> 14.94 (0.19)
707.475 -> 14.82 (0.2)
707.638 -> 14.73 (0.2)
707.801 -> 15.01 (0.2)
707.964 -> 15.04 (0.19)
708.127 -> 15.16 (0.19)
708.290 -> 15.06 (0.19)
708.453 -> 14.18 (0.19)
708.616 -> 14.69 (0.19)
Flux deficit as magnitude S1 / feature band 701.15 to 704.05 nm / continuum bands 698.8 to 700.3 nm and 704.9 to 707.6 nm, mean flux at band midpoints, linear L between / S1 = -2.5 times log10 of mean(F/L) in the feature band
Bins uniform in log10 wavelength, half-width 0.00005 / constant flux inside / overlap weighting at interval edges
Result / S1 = 0.01 mag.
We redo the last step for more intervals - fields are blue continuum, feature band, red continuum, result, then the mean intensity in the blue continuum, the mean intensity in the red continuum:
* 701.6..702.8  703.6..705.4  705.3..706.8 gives -0.02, 14.9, 14.8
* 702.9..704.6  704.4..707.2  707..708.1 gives 0.00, 15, 14.8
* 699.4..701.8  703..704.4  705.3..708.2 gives -0.01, 14.9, 14.8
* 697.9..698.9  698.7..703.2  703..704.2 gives 0.00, 15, 14.9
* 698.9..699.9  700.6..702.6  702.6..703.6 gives 0.00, 15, 14.7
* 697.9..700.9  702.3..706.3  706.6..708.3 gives 0.00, 14.9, 14.9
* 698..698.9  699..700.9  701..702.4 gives 0.00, 15.1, 14.9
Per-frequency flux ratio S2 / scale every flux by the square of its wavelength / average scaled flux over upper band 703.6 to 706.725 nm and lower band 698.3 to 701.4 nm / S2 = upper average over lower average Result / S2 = 1.01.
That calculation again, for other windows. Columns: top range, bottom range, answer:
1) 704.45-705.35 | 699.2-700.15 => 1.02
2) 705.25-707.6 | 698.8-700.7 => 1.01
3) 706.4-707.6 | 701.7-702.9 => 1.01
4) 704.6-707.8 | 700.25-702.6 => 1.01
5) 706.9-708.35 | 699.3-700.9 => 1.02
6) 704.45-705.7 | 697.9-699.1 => 1.02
